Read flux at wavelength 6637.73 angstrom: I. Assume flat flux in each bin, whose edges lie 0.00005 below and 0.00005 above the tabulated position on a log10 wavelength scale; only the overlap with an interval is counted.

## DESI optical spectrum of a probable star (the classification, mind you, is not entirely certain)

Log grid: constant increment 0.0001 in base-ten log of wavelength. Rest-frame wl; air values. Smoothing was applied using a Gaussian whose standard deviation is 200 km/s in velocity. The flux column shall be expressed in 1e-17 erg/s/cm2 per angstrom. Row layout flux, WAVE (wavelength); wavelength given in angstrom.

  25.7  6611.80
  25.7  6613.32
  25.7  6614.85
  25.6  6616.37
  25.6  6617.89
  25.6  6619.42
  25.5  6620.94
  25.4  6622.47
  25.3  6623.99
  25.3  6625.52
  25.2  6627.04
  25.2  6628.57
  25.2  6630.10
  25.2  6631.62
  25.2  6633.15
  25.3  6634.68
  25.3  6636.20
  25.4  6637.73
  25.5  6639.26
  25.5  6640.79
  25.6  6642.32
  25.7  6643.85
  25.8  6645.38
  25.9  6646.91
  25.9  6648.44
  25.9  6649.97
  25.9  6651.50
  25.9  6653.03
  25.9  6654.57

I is 25.4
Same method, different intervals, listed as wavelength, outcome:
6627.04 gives 25.2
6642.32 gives 25.6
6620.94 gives 25.5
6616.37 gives 25.6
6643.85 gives 25.7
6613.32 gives 25.7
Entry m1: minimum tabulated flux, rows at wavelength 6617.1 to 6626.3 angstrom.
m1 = 25.3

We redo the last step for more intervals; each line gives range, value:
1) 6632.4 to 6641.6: 25.2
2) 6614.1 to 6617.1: 25.6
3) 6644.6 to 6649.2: 25.8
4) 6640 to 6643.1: 25.5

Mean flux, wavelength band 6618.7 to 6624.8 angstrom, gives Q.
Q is 25.4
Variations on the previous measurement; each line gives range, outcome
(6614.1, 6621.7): 25.6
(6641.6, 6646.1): 25.7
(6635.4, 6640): 25.4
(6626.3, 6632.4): 25.2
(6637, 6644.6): 25.5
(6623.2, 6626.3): 25.4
